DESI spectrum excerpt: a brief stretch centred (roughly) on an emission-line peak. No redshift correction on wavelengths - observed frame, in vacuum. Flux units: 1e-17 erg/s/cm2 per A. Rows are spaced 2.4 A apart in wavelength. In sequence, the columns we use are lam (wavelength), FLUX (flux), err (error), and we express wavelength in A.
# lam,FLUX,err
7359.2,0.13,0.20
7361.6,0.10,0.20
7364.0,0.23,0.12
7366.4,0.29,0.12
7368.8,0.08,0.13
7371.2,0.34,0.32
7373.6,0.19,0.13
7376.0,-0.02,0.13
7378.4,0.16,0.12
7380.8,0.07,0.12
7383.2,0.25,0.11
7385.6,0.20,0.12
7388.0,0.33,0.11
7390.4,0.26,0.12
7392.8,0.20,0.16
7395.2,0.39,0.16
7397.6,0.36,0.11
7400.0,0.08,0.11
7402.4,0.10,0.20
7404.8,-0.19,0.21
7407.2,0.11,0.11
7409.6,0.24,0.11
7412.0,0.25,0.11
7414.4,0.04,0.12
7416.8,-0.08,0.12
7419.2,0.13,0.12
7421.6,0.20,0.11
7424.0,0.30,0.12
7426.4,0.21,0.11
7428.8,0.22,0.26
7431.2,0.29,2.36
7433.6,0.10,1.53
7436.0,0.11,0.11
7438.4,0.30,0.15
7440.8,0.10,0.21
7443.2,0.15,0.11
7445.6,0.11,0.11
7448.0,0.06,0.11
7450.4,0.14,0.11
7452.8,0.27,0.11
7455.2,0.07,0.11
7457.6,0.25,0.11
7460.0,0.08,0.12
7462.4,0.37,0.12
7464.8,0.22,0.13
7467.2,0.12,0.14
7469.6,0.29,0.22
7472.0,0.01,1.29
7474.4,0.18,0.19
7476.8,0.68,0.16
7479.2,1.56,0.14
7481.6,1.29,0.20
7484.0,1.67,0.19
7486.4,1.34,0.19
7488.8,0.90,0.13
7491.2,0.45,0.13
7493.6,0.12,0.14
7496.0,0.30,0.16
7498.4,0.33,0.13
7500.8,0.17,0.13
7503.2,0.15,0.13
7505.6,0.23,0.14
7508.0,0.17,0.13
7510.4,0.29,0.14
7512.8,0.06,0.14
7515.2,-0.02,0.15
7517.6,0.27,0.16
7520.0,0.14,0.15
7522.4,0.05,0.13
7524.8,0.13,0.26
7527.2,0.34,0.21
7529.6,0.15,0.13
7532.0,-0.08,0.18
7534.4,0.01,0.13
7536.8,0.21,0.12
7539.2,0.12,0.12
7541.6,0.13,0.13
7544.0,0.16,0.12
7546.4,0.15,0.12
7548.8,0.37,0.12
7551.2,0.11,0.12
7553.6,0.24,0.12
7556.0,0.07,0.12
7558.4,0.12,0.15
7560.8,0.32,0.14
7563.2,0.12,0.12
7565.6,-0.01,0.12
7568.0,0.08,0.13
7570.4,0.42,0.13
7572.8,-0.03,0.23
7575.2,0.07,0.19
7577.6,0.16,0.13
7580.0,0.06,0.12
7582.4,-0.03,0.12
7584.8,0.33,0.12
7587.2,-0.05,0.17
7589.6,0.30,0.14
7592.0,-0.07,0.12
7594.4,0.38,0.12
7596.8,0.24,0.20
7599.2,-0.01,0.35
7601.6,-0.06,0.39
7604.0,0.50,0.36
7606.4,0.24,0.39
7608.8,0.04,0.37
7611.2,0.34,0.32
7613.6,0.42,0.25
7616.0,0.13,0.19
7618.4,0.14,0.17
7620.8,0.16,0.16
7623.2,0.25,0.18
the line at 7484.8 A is [O II]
